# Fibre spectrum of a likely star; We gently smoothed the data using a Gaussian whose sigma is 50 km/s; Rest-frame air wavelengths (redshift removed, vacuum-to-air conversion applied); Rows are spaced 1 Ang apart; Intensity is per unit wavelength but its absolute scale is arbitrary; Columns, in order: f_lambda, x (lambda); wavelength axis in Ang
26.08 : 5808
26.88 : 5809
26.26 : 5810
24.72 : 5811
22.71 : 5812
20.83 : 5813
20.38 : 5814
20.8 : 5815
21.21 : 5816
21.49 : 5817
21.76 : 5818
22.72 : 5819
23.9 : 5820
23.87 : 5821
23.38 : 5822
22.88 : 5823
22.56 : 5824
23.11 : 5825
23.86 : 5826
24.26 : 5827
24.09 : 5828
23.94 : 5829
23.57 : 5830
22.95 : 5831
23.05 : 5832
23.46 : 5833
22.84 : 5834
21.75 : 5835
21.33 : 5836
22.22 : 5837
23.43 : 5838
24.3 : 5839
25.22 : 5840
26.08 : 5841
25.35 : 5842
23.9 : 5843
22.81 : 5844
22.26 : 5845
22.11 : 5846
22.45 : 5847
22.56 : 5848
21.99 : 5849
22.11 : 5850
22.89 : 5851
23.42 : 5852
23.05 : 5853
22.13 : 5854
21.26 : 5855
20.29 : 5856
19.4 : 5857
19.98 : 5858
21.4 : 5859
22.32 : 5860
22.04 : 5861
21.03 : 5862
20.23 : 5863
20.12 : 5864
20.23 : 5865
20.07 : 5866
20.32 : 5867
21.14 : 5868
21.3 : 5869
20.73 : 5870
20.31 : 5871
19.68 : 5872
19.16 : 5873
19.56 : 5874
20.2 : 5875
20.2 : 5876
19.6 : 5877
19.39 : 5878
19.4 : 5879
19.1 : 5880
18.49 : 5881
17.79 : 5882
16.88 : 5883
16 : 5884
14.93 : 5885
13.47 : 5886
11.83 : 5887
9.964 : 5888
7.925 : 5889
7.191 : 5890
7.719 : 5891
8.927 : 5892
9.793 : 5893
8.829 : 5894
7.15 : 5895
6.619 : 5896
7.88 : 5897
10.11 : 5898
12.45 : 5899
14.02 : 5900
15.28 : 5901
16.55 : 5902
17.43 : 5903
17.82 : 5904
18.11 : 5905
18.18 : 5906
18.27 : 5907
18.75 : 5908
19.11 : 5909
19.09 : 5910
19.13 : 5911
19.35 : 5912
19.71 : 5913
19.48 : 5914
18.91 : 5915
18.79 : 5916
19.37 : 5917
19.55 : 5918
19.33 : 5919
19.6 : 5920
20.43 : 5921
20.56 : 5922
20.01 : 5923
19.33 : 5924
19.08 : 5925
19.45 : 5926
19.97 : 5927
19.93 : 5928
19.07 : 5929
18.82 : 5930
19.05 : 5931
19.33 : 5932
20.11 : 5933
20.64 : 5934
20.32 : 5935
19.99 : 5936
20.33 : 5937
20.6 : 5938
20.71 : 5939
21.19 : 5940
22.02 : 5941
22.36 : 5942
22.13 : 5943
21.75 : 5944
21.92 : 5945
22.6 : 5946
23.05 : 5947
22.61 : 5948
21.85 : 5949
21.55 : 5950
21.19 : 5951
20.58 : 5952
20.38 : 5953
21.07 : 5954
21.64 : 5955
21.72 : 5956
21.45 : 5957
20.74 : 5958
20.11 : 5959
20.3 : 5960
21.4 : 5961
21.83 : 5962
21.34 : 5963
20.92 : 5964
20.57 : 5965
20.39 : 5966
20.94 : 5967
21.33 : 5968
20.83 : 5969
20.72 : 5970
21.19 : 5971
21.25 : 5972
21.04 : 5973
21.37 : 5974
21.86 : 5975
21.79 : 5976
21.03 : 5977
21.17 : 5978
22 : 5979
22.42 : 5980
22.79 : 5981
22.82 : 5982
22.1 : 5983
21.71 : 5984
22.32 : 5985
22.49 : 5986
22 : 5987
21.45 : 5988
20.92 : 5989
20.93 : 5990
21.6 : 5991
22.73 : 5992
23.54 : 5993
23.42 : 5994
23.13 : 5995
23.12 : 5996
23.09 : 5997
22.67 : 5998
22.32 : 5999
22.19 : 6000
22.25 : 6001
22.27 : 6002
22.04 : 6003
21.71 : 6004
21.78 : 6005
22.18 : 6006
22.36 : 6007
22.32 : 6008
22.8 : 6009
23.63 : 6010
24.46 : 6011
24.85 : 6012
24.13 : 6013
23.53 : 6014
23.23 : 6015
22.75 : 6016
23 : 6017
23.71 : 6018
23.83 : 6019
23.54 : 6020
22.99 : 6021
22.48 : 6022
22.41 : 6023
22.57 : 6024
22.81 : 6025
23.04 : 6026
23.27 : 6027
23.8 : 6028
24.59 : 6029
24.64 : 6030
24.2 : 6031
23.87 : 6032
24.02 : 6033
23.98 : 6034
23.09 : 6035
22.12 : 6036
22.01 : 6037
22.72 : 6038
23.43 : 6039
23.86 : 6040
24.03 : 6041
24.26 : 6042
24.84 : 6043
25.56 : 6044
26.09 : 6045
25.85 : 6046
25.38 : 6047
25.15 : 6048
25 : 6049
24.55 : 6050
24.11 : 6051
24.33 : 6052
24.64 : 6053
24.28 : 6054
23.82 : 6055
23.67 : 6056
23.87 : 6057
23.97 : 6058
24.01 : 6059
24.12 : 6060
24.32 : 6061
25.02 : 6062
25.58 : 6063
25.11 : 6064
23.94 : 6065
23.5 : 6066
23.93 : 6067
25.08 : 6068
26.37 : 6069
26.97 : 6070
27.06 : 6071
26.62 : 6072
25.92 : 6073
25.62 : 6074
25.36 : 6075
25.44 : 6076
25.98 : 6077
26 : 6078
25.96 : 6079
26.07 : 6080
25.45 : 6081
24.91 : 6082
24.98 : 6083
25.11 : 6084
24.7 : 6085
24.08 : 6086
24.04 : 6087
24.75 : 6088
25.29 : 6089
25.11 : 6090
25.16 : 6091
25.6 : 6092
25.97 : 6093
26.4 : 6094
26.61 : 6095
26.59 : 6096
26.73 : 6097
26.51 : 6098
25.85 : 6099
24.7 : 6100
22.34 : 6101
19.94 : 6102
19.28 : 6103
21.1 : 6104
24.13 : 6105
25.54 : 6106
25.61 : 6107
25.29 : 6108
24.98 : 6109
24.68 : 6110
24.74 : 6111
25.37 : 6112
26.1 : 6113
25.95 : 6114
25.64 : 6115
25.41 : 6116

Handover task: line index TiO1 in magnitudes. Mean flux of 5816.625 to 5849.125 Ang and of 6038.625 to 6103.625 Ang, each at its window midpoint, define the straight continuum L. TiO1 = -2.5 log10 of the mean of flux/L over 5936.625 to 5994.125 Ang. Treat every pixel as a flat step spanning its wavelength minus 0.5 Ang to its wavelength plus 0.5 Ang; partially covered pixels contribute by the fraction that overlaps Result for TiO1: 0.12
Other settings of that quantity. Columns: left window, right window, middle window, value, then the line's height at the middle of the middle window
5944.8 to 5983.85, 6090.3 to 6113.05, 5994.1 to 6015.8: -0.02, 22.4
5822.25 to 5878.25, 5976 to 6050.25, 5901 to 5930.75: 0.18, 22.5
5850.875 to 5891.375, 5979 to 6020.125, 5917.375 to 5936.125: 0.03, 20.4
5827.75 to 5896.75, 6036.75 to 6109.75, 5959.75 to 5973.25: 0.05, 22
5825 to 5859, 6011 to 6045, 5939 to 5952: 0.06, 23.3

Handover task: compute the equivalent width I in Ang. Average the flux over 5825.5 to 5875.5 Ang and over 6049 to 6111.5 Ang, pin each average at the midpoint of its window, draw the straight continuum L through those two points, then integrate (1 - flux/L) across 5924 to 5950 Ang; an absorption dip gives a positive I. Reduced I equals 2.69 Ang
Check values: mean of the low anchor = 22.1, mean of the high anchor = 24.9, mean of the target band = 20.7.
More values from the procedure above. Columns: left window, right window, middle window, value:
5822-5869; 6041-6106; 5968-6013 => 3.3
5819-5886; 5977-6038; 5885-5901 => 8.7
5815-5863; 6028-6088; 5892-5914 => 7.9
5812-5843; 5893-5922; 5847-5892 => 2.1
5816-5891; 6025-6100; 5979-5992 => 0.7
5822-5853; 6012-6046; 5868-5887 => 3.9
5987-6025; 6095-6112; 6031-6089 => -2.6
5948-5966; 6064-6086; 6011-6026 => 0.0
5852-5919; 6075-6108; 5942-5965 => -2.0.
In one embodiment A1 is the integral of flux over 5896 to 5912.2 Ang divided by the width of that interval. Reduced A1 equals 16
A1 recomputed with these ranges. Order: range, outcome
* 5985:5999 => 22.4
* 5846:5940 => 18.2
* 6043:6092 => 25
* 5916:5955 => 20.6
